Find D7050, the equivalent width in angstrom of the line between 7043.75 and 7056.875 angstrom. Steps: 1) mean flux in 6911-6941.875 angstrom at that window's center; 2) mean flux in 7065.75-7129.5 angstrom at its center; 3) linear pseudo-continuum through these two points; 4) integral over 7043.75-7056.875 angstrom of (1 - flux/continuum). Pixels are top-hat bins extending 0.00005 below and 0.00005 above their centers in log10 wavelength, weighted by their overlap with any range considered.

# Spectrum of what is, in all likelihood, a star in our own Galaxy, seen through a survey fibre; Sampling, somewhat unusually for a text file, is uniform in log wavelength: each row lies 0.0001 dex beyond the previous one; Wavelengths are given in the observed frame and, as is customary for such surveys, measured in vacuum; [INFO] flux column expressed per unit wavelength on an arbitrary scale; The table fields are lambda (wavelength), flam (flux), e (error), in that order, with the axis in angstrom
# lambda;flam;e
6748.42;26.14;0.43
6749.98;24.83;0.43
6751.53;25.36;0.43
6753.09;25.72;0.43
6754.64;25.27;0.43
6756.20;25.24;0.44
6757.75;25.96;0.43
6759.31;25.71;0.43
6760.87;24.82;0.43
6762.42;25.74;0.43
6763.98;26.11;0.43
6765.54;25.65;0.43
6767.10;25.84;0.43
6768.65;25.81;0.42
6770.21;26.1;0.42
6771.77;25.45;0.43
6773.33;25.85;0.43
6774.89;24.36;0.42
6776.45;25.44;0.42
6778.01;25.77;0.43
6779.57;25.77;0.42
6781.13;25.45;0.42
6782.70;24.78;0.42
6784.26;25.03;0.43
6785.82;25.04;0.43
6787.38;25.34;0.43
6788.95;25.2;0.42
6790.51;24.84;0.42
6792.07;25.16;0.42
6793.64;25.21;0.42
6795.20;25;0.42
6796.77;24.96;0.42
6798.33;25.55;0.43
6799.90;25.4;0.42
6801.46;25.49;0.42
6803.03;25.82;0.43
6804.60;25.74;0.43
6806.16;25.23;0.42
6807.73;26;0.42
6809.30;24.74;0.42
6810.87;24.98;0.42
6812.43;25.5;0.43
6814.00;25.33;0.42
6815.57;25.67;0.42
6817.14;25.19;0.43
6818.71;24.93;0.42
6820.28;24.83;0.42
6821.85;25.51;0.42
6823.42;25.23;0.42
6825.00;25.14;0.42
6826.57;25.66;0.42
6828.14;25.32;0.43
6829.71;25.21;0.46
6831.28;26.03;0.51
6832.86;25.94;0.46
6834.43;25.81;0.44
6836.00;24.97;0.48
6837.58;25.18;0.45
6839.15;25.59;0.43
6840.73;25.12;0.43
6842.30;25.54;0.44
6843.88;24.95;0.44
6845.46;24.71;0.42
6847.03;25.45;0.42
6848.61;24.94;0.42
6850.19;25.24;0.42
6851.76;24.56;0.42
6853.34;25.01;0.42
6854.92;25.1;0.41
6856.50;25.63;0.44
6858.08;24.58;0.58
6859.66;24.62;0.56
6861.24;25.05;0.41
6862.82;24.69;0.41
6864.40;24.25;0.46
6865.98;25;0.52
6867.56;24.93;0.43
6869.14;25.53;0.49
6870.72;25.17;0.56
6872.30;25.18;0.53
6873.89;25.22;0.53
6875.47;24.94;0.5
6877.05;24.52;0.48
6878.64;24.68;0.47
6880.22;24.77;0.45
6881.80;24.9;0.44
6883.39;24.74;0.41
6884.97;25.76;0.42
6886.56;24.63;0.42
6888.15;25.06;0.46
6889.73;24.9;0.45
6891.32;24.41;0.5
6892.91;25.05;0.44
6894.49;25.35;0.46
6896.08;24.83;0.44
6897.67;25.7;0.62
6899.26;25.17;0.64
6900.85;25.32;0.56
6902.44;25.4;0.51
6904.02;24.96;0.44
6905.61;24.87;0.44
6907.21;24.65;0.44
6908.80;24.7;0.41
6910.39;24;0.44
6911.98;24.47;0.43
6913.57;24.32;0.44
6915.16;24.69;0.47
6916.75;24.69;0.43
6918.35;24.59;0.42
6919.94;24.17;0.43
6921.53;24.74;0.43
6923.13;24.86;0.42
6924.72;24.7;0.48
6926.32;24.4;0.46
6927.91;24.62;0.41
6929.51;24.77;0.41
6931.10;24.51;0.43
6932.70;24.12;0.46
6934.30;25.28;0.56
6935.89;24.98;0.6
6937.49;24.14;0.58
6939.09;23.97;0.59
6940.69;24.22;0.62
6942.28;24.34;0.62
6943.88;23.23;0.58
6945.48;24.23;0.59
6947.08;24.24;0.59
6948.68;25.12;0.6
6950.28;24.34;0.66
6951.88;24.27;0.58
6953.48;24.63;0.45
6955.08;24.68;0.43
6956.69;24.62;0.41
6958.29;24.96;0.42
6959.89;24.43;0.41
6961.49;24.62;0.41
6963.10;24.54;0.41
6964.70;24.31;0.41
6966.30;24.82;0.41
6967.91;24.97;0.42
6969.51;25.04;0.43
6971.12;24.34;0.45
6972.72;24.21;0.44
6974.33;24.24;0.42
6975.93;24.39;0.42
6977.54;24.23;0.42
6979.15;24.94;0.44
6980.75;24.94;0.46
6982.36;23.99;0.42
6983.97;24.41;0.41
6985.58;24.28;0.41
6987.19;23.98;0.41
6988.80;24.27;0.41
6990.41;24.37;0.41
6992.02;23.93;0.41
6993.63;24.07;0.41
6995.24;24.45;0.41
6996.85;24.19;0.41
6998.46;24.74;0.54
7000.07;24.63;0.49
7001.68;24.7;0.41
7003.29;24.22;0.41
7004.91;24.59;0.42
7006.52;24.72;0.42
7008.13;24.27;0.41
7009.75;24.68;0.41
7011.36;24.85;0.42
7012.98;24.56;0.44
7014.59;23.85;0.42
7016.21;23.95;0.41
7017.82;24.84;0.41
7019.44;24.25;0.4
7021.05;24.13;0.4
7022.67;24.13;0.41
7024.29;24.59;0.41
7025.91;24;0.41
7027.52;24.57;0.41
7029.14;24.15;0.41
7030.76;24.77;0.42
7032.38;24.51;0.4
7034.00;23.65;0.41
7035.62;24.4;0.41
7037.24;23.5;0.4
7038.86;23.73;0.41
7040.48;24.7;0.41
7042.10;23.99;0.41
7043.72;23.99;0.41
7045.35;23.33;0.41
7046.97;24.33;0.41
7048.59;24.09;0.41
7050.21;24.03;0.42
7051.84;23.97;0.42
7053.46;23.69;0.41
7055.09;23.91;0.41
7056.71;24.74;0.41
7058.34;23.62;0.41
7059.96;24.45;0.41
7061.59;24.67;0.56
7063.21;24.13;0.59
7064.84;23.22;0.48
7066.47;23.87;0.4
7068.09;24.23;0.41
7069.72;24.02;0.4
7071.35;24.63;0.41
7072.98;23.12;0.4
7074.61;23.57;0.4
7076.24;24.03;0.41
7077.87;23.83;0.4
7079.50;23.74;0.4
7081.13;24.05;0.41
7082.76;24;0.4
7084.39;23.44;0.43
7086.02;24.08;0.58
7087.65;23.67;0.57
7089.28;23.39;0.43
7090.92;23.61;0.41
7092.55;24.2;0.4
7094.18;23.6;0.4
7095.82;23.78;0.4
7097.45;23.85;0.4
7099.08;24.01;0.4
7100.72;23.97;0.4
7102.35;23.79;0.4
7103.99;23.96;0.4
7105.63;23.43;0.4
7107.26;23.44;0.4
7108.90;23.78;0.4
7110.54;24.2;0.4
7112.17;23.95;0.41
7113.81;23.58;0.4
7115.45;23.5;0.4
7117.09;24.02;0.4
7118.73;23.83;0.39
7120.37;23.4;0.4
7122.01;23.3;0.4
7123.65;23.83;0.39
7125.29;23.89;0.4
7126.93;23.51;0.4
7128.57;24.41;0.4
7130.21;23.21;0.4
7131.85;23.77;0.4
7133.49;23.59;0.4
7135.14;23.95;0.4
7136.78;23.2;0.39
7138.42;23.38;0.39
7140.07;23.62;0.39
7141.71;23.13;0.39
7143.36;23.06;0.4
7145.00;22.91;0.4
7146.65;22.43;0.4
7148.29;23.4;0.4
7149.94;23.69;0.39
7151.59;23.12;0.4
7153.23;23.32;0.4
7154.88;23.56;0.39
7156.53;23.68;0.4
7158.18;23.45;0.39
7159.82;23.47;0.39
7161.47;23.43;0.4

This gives 0.0 angstrom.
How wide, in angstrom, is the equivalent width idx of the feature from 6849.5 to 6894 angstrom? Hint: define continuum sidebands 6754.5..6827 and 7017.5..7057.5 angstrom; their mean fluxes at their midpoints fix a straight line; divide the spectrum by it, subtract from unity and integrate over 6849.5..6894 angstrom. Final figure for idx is 0.1 angstrom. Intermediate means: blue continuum 25.4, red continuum 24.2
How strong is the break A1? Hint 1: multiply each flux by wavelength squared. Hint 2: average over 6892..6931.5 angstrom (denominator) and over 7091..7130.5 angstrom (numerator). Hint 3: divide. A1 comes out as 1.0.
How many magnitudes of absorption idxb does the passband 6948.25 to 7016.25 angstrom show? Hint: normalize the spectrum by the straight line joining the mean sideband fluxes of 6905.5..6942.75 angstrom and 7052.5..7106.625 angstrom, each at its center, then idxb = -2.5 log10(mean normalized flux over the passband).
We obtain -0.01 mag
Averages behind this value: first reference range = 24.5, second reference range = 23.9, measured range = 24.5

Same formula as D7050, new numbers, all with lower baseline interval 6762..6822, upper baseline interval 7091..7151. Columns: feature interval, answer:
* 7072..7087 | 0.0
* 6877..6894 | 0.0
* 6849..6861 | 0.0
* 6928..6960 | 0.1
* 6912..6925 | 0.1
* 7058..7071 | -0.1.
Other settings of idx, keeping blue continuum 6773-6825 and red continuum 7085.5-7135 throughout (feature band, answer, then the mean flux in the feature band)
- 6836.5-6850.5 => -0.1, 25.2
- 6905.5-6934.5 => 0.1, 24.6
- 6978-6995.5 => 0.0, 24.3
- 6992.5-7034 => -0.3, 24.4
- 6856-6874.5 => 0.0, 25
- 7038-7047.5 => 0.0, 24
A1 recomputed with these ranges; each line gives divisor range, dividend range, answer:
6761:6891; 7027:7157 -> 1.02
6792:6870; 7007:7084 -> 1.02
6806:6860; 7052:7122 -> 1.02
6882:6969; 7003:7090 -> 1.01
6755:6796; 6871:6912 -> 1.02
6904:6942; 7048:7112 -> 1.02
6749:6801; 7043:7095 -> 1.03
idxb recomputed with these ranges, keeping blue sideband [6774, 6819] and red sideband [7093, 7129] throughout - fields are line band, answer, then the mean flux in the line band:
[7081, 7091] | 0.007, 23.7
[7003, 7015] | -0.010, 24.5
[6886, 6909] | -0.009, 25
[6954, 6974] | -0.006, 24.6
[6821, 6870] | -0.006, 25.2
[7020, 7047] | 0.000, 24.1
